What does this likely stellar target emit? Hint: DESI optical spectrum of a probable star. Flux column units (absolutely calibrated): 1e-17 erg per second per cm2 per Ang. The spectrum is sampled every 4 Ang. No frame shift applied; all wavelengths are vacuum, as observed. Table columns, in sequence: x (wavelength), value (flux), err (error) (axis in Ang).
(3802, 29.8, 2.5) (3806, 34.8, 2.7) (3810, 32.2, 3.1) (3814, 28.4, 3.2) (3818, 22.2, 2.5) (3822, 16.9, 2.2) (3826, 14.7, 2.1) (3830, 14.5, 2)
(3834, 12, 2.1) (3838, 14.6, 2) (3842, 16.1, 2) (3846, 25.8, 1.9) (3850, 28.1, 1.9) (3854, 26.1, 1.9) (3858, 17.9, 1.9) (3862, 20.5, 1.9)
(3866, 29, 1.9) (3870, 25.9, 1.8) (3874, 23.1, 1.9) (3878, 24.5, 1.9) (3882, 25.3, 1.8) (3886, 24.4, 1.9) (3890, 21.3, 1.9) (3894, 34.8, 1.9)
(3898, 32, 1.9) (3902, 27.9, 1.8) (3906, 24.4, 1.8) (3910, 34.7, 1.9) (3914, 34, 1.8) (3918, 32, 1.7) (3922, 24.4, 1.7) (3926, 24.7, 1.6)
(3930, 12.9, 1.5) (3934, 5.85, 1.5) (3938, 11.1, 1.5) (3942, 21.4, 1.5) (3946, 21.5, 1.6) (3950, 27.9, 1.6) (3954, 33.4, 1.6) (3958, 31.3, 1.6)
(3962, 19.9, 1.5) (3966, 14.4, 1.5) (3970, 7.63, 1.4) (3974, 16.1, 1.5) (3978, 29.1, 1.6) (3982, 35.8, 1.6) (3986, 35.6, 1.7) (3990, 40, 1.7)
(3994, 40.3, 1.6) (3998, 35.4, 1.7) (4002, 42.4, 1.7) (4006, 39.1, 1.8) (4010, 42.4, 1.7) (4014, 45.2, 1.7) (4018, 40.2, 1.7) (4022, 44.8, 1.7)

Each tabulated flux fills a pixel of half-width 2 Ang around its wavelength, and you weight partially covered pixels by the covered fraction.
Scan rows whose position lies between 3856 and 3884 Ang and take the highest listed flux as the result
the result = 29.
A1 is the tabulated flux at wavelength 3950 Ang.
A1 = 27.9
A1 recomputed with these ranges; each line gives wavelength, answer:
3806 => 34.8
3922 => 24.4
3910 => 34.7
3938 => 11.1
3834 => 12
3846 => 25.8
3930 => 12.9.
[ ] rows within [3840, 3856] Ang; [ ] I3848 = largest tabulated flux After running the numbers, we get 28.1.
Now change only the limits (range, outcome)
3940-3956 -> 33.4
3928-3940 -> 12.9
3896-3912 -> 34.7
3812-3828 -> 28.4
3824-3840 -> 14.7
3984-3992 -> 40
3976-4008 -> 42.4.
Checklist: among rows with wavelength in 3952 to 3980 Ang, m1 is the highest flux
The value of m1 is 33.4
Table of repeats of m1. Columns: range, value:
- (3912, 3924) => 34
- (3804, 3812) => 34.8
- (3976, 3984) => 35.8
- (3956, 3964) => 31.3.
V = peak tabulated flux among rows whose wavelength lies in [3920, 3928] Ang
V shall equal 24.7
